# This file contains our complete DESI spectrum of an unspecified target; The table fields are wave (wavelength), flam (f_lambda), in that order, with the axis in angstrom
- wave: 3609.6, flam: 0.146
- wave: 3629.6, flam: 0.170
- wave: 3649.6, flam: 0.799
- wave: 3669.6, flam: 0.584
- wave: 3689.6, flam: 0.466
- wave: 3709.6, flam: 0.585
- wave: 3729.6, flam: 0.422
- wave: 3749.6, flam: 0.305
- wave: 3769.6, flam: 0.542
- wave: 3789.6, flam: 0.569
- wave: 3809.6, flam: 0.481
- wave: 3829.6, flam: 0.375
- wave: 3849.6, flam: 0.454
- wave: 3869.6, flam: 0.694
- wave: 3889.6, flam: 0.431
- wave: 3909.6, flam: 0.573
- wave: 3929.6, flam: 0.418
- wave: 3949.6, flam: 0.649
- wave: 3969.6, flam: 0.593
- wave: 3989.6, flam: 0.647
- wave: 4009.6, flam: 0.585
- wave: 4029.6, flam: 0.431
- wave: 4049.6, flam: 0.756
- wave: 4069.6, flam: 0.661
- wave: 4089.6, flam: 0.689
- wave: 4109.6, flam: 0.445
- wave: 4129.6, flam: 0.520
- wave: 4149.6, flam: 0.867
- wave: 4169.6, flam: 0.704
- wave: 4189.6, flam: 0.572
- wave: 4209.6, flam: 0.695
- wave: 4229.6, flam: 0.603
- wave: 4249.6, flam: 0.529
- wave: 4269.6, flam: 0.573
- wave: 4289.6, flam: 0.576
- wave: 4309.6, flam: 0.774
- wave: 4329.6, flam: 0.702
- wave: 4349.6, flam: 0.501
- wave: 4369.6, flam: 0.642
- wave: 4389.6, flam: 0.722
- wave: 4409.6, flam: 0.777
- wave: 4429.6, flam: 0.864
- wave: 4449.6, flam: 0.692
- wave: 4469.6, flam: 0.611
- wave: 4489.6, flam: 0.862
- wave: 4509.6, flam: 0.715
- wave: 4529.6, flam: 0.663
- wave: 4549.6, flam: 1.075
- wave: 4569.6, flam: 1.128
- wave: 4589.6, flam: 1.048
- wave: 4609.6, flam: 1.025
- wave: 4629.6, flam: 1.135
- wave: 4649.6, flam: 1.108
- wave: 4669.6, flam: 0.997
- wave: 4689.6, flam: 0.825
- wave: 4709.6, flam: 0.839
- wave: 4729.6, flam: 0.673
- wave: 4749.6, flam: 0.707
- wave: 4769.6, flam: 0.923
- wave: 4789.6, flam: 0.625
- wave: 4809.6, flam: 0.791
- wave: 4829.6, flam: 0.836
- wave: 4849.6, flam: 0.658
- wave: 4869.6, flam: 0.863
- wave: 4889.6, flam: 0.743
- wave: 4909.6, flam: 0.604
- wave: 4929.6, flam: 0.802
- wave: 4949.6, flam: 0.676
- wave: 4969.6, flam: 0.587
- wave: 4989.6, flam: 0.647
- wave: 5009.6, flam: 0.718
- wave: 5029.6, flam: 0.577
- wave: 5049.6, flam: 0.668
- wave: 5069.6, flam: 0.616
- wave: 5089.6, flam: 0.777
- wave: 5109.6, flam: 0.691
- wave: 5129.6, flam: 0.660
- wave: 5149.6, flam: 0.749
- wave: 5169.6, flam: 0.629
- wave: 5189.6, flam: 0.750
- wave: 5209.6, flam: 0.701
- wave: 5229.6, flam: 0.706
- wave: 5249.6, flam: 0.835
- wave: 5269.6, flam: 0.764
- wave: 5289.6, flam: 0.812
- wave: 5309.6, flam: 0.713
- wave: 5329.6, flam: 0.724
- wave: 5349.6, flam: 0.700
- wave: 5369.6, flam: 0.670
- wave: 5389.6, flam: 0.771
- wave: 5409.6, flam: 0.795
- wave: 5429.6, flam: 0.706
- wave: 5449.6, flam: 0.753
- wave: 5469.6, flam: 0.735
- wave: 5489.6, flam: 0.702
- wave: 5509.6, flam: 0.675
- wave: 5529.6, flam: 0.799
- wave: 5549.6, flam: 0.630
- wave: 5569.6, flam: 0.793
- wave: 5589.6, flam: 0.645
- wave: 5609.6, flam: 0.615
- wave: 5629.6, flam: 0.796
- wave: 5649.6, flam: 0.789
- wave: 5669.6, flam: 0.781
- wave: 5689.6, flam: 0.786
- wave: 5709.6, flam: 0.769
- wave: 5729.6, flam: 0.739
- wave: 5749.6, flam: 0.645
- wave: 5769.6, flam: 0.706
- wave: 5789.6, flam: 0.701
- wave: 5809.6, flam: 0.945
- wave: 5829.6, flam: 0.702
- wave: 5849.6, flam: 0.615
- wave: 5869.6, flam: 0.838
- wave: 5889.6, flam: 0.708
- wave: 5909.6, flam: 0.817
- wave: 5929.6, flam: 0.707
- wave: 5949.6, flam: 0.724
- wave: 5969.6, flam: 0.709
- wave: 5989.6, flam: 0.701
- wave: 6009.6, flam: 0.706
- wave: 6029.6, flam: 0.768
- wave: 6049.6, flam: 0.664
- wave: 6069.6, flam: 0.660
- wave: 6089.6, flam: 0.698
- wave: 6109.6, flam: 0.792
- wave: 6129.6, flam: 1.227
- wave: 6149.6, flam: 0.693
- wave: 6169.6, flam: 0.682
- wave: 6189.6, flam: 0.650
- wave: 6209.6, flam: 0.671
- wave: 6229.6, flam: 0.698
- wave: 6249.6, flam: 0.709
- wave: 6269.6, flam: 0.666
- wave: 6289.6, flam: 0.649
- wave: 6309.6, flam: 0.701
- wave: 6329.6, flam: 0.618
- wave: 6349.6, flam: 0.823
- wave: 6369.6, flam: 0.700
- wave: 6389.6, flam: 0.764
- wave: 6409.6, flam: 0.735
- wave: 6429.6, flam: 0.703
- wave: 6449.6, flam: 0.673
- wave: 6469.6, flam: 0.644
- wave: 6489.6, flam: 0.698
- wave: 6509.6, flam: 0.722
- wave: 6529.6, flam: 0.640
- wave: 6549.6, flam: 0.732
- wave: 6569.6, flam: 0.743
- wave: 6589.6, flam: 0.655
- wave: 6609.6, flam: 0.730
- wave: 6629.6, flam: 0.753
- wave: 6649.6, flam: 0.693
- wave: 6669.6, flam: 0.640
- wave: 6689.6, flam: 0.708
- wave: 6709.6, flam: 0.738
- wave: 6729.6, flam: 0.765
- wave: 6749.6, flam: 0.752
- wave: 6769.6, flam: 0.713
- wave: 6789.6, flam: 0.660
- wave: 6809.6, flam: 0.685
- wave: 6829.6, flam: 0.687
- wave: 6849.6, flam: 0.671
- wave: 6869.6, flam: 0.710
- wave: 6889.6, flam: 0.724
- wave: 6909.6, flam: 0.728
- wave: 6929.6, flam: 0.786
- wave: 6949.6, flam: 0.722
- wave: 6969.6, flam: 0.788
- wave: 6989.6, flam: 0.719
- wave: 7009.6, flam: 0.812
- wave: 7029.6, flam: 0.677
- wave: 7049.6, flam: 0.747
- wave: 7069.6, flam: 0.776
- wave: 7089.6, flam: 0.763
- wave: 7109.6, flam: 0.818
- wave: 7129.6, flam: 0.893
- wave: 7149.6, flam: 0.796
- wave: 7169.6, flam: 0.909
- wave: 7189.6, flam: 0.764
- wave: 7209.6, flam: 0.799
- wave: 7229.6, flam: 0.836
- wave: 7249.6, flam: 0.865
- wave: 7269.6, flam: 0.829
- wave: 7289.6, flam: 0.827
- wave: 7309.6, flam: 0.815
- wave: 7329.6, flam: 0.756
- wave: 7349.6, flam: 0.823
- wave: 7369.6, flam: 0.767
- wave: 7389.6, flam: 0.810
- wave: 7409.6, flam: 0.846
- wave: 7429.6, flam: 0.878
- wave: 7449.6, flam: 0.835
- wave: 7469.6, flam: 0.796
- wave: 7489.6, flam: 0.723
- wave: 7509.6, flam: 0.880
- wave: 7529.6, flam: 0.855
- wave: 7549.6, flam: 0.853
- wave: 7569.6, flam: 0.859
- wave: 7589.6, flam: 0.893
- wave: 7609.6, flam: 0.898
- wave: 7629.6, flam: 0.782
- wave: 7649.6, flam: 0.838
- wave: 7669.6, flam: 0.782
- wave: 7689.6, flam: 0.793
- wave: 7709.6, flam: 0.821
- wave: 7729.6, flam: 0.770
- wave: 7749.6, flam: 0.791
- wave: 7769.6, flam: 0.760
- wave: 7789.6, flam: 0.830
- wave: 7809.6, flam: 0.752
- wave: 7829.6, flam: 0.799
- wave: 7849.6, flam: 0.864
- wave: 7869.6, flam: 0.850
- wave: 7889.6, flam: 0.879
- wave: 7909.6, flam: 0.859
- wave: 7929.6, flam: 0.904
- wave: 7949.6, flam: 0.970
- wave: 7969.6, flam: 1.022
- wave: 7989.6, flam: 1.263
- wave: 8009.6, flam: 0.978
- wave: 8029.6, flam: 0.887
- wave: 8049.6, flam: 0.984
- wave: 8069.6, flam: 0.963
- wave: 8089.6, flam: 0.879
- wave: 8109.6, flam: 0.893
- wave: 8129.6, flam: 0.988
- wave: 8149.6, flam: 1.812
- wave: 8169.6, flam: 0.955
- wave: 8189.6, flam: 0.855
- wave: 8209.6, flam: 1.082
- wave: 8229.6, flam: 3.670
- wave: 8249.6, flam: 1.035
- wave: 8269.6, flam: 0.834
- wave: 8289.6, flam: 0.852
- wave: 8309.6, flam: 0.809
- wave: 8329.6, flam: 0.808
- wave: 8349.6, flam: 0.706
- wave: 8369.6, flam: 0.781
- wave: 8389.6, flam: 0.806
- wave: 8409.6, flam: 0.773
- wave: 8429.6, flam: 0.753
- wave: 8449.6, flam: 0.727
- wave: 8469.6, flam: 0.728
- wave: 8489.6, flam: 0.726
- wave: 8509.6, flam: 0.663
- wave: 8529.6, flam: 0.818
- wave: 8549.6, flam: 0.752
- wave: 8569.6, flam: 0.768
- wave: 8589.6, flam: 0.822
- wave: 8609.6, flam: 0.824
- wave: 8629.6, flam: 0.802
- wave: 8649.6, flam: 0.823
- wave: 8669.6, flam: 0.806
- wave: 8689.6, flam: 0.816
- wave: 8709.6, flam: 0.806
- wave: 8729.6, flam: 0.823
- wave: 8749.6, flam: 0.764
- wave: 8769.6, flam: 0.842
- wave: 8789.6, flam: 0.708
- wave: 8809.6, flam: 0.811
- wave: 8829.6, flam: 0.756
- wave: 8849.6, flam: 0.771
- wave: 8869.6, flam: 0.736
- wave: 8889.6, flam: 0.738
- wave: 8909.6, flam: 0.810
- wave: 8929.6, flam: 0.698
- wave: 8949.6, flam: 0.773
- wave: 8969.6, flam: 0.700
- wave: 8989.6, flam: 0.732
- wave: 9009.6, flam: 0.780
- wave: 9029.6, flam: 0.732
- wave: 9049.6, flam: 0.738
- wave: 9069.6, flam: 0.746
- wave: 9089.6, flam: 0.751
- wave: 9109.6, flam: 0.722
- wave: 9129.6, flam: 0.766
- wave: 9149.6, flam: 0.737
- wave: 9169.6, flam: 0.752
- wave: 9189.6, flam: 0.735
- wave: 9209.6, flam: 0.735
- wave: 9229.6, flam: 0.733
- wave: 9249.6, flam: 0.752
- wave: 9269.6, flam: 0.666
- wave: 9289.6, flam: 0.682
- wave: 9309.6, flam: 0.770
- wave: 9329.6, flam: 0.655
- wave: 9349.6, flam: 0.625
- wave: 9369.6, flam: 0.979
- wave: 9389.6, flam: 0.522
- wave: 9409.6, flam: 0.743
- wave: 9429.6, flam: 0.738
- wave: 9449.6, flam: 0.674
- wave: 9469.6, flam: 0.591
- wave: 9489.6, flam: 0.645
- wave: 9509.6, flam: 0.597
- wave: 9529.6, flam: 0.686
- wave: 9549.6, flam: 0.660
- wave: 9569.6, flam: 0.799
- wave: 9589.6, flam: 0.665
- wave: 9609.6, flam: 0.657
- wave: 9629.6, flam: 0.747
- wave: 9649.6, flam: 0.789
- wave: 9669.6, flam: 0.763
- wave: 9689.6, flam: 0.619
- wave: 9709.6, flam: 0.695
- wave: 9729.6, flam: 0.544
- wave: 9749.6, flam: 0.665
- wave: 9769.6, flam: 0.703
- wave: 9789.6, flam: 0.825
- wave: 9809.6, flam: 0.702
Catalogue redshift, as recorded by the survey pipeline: 0.64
